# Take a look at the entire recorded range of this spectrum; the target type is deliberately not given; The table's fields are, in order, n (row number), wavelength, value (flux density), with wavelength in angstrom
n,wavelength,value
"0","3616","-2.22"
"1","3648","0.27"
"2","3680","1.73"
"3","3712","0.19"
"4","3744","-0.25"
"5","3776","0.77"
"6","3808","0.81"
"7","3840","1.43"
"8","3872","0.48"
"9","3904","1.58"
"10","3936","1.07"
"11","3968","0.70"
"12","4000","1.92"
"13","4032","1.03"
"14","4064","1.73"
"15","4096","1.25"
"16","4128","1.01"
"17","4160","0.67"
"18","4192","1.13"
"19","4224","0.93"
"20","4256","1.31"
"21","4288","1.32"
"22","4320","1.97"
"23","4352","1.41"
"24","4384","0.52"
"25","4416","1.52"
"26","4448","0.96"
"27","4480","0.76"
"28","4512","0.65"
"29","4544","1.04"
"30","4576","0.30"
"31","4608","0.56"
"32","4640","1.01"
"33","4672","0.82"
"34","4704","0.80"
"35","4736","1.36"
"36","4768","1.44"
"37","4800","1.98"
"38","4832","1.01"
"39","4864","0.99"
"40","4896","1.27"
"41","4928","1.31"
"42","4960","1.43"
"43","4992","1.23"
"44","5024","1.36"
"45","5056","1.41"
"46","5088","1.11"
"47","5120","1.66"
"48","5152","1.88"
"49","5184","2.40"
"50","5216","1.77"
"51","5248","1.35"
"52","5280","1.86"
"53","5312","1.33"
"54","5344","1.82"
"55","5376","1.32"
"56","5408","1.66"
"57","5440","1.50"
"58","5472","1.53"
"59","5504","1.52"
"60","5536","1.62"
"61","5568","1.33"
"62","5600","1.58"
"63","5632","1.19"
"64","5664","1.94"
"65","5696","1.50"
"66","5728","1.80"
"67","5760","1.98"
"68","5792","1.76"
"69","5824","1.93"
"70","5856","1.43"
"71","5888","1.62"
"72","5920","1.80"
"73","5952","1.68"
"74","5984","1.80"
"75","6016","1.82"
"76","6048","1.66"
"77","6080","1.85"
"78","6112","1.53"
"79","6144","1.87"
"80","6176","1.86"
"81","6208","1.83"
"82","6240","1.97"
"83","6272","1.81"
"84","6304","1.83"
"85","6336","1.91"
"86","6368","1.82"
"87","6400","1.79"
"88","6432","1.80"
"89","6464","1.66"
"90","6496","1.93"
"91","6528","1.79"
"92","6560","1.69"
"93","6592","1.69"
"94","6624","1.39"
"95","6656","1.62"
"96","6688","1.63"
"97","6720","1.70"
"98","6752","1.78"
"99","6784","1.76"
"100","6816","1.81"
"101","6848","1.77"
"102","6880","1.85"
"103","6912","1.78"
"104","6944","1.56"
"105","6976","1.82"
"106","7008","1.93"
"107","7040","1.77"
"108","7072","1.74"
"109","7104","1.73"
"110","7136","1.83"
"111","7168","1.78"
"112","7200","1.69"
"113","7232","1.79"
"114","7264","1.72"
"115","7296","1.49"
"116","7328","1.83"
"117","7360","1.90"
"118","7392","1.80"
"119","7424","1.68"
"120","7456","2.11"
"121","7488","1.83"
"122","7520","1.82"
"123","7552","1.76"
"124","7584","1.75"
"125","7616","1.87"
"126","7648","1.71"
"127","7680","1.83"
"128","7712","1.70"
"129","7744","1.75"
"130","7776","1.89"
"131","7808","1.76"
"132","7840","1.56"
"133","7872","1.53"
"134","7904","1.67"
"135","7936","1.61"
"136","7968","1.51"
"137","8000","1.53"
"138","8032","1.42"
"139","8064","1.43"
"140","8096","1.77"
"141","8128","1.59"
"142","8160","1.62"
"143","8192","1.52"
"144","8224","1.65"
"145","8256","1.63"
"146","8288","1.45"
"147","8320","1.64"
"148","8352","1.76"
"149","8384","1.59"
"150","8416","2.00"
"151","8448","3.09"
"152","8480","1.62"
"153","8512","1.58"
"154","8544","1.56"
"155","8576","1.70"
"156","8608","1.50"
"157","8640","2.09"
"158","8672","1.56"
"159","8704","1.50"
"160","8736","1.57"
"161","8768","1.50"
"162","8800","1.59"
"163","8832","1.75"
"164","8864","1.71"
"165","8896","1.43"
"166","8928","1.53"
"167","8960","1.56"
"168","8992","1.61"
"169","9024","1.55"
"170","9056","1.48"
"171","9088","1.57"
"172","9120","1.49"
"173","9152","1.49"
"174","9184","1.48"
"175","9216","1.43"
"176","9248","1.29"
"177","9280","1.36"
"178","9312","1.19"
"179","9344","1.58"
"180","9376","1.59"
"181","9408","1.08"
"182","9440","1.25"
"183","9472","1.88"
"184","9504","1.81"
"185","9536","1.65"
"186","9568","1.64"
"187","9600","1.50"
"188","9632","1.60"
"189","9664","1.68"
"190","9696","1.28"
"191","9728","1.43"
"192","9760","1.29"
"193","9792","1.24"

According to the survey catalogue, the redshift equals 0.28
